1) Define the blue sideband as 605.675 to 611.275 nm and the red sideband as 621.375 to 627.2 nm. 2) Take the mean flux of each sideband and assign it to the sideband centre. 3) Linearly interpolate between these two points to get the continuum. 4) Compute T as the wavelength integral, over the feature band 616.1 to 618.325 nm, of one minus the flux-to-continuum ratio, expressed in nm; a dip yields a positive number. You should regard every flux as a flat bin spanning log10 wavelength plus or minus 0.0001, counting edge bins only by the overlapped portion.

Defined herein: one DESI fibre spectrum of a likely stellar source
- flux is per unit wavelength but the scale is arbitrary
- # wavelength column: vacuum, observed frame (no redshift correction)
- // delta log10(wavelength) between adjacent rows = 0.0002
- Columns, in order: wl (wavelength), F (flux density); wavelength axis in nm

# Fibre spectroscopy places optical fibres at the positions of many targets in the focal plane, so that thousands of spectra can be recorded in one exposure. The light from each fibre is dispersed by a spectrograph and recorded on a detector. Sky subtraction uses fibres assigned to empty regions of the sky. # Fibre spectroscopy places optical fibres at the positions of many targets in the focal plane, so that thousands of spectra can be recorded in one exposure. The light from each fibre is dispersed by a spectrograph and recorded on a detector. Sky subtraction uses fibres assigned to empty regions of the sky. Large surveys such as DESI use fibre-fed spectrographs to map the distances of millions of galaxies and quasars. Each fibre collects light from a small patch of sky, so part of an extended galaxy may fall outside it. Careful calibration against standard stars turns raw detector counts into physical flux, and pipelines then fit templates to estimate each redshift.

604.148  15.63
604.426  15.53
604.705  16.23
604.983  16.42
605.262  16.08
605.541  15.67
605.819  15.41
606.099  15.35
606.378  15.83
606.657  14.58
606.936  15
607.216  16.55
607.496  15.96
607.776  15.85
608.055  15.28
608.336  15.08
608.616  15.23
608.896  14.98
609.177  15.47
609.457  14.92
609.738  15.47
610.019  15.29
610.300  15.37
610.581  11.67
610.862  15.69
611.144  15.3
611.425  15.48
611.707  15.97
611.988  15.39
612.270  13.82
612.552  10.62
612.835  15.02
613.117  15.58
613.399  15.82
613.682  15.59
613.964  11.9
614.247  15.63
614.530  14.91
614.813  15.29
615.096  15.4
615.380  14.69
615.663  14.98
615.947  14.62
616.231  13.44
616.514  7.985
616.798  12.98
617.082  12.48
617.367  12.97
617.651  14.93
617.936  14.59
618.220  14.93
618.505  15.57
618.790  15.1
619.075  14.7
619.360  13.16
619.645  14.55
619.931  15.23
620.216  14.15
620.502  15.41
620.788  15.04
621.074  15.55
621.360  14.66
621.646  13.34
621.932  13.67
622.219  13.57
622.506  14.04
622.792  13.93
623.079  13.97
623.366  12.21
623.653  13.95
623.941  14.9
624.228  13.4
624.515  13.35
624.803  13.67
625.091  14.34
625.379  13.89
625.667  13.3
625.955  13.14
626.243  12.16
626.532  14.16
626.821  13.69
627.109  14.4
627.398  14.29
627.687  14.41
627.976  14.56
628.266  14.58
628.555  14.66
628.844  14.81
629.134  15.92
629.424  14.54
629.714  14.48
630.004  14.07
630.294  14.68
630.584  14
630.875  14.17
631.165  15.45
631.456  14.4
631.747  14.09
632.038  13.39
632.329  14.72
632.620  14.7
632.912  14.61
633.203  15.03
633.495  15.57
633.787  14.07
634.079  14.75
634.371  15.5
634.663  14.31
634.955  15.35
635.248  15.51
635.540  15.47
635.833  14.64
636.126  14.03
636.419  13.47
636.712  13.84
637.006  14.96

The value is 0.21 nm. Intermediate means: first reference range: 15.2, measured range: 13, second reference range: 13.7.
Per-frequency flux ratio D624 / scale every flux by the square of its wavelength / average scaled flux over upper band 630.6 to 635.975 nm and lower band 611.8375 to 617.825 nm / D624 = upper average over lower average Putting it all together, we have 1.12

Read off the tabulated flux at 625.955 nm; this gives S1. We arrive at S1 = 13.14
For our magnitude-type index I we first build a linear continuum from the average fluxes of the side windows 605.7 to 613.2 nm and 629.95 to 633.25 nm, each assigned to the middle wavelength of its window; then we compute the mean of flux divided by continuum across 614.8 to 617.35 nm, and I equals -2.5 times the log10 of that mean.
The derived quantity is 0.11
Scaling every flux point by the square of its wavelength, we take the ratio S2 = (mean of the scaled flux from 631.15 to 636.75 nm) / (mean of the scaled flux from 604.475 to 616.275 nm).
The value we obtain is 1.0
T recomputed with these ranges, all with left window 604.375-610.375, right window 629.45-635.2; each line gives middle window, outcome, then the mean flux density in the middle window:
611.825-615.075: 0.16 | 14.6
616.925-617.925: 0.10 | 13.6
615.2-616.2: 0.04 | 14.6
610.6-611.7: 0.02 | 15.1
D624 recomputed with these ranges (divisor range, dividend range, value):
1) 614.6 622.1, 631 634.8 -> 1.08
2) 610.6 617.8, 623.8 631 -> 1.04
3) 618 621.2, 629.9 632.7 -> 1.00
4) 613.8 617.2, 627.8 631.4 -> 1.12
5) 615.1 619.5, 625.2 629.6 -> 1.06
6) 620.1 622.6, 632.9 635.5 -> 1.09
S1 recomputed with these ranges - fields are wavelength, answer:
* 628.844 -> 14.81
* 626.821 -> 13.69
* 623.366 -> 12.21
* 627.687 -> 14.41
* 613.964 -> 11.9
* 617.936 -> 14.59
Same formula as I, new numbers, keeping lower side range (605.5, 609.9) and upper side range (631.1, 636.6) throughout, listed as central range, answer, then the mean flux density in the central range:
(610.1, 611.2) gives 0.06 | 14.5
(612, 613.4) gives 0.08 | 14.1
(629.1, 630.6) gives 0.02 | 14.6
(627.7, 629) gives 0.01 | 14.6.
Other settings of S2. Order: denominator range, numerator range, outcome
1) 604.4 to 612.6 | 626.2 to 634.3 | 1.02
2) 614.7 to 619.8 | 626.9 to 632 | 1.08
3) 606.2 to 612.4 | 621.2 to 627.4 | 0.95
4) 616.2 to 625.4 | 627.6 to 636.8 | 1.09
